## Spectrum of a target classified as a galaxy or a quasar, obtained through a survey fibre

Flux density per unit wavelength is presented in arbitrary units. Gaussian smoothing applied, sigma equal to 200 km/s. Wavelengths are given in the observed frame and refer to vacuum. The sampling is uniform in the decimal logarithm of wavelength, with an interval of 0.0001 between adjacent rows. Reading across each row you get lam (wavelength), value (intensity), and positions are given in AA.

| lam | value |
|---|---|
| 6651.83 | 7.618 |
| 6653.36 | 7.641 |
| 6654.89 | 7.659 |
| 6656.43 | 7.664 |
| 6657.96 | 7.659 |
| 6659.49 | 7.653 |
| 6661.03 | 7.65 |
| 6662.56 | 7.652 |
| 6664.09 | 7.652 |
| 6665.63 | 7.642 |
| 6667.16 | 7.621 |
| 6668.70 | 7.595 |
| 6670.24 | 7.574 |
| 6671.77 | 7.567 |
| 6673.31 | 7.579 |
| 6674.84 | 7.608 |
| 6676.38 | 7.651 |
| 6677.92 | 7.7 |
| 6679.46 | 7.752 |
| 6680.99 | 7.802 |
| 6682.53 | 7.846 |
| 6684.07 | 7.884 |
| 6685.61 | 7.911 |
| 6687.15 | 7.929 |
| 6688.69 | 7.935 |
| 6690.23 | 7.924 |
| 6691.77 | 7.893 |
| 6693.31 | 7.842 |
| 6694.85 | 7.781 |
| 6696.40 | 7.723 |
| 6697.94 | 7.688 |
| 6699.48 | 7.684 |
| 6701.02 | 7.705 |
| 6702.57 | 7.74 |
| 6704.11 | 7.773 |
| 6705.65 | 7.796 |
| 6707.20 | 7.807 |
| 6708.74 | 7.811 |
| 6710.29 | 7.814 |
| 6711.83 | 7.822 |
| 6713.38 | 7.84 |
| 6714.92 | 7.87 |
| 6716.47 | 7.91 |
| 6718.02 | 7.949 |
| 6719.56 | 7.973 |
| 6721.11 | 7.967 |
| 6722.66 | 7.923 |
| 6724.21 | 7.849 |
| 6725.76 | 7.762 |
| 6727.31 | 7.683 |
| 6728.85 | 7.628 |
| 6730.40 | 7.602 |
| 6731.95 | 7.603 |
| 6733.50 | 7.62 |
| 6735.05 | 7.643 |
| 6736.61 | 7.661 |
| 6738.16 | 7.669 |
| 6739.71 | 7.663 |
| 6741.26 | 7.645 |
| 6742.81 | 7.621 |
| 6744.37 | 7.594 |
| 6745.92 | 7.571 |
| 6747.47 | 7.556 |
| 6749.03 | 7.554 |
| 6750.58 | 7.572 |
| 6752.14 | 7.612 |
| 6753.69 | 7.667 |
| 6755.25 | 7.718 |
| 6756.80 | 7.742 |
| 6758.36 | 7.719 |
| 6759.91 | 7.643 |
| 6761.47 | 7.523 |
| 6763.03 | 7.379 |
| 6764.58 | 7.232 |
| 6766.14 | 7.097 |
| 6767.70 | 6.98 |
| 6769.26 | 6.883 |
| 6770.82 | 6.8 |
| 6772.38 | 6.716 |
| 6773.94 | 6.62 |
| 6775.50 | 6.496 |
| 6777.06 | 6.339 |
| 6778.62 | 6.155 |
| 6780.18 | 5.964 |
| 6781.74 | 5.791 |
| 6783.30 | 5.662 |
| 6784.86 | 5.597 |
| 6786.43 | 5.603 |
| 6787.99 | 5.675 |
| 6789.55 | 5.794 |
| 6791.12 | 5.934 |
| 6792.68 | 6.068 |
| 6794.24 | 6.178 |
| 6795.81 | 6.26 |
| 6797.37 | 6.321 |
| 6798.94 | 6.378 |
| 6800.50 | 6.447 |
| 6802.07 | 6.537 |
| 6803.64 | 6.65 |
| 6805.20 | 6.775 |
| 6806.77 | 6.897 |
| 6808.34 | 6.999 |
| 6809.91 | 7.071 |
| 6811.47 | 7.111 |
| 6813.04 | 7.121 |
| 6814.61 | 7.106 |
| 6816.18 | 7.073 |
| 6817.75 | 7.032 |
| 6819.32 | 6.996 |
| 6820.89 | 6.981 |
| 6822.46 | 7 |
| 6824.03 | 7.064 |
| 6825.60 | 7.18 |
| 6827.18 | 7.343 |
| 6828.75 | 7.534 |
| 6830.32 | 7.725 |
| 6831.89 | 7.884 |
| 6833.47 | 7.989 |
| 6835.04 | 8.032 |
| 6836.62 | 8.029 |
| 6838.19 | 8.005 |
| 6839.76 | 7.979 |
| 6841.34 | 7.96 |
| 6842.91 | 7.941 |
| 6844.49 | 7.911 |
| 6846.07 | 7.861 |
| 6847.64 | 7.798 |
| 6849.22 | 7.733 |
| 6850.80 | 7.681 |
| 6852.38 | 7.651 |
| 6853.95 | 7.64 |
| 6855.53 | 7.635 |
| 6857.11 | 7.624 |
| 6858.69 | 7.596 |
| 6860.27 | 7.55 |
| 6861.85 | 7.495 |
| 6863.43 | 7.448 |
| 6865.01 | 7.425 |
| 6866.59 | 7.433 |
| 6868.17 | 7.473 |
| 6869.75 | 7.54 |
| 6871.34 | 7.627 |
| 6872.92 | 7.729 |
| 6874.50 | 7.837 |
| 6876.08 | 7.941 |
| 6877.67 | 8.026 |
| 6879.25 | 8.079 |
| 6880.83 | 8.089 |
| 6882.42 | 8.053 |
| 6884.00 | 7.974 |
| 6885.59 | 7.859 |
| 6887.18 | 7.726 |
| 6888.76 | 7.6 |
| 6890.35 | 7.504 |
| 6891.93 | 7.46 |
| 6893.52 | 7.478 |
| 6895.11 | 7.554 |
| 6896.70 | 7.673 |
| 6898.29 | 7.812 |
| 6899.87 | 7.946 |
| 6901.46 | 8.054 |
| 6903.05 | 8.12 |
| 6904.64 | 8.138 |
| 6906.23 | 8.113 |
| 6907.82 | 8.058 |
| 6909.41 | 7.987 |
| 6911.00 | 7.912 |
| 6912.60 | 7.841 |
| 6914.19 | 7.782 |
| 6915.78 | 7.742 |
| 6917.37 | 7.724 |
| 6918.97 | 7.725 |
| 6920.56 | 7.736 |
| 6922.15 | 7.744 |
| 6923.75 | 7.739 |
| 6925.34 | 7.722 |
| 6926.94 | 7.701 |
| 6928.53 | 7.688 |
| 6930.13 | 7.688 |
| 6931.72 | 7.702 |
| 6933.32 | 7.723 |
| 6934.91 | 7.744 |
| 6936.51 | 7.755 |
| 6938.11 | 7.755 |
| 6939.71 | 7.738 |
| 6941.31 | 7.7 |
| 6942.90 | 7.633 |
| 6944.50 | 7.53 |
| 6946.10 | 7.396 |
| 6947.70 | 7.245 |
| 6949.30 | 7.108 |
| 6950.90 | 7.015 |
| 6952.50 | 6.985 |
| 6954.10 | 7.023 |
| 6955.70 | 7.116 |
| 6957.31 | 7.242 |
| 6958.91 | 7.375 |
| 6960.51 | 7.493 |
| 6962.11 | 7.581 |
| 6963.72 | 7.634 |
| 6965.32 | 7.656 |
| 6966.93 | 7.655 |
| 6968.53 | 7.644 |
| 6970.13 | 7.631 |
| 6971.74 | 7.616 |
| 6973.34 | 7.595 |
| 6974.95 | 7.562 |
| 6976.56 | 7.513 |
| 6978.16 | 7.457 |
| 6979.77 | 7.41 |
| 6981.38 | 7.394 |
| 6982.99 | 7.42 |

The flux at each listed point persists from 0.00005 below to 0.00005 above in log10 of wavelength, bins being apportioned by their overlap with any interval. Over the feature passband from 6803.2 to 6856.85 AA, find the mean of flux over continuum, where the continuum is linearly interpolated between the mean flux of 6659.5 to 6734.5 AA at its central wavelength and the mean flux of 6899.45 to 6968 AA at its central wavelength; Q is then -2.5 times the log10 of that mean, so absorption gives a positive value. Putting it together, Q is 0.03 mag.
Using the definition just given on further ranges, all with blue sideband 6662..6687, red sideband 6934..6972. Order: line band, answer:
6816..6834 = 0.04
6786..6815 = 0.17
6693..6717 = -0.02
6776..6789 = 0.28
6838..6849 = -0.05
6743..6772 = 0.03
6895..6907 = -0.06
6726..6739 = 0.00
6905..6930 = -0.04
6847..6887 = -0.03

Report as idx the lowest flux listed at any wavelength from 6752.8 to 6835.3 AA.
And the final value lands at 5.597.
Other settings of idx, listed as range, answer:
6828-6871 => 7.425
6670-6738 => 7.567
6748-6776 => 6.496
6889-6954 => 6.985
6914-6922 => 7.724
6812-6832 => 6.981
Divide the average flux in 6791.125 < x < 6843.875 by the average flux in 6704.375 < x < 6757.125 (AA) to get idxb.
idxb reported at 0.92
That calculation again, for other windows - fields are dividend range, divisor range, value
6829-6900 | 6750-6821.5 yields 1.15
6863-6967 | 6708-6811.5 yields 1.08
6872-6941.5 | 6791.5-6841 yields 1.10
